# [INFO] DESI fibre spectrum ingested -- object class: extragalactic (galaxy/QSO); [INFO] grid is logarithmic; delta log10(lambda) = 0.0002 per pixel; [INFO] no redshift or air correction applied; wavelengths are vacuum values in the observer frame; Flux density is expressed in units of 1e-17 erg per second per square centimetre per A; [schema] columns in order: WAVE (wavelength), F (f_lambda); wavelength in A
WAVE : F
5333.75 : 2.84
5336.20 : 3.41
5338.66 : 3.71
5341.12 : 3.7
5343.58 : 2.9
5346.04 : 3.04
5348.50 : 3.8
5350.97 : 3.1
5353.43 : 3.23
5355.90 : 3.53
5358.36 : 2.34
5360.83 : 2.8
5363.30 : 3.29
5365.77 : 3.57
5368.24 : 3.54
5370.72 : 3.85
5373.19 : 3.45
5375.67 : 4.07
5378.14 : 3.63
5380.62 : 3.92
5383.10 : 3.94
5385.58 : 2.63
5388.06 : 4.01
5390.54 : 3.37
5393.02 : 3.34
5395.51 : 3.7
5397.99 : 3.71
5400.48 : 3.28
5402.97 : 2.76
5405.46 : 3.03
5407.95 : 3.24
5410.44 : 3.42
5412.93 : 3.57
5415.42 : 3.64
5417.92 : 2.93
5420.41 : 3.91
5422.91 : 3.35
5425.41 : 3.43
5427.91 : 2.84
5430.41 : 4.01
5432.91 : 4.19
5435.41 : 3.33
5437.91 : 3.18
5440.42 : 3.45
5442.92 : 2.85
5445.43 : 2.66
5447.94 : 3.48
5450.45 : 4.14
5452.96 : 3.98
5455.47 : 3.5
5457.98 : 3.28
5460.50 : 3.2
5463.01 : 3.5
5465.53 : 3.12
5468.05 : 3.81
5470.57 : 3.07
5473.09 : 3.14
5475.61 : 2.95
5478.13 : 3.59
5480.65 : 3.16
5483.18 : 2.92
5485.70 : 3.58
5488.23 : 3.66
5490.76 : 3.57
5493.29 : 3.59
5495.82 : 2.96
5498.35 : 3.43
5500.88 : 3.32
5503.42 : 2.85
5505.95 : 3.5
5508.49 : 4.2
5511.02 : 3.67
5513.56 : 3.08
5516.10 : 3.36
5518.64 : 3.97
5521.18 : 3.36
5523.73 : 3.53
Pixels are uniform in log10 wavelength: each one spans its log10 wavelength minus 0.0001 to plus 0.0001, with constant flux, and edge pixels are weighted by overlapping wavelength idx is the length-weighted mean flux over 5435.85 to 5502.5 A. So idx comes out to 3.35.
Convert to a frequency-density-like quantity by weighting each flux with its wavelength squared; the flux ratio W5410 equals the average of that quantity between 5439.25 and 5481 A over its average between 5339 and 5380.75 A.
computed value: 1.03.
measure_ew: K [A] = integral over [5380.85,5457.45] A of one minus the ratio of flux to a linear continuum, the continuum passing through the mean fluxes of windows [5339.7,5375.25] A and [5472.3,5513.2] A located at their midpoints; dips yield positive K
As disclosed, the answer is -2.1 A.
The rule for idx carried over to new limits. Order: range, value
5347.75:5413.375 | 3.41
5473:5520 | 3.4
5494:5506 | 3.2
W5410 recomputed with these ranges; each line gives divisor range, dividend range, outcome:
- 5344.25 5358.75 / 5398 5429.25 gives 1.05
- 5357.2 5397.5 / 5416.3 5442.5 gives 1.01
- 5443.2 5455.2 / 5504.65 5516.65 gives 1.04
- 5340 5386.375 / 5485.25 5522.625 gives 1.08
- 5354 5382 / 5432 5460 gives 1.03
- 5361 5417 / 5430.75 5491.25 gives 1.00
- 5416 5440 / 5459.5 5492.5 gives 0.98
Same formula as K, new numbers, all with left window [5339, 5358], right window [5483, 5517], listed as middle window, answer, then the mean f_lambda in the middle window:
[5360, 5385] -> -2.0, 3.59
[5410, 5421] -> -0.4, 3.48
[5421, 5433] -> -0.6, 3.52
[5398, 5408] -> 0.6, 3.13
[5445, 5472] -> -0.5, 3.45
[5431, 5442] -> -0.6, 3.55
